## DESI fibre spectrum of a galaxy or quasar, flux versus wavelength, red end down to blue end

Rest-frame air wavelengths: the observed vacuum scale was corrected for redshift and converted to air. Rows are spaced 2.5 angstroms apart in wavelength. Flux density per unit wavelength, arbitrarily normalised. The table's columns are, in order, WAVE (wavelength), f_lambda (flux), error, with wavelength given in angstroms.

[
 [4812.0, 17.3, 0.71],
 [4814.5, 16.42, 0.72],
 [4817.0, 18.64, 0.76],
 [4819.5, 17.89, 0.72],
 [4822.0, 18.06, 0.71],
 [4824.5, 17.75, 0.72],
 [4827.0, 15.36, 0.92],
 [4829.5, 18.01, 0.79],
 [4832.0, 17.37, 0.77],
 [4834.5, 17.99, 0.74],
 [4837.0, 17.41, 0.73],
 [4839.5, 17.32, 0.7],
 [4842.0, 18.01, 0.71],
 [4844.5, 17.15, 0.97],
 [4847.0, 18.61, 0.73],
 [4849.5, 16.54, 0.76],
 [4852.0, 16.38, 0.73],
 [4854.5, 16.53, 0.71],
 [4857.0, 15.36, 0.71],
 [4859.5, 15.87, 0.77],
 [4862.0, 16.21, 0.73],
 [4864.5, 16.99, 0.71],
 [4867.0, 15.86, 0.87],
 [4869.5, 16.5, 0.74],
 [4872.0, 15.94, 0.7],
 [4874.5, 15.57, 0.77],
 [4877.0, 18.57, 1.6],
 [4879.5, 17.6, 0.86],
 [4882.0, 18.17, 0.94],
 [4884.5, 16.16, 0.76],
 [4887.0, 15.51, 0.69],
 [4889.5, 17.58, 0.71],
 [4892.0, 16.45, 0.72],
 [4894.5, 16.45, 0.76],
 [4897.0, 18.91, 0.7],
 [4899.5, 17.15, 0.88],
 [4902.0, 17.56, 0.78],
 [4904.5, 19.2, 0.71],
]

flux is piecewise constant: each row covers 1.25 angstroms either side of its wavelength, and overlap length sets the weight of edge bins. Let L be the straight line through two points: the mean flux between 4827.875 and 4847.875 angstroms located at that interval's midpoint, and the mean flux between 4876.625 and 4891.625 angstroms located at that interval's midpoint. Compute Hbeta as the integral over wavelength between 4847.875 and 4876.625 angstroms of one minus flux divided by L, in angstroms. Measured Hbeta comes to 1.86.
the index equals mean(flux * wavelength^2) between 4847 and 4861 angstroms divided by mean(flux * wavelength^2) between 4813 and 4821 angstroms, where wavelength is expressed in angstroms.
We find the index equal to 0.94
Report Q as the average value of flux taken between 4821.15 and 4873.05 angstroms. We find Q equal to 16.9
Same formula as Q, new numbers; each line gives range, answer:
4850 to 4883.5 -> 16.6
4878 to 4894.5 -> 16.9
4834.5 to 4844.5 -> 17.6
